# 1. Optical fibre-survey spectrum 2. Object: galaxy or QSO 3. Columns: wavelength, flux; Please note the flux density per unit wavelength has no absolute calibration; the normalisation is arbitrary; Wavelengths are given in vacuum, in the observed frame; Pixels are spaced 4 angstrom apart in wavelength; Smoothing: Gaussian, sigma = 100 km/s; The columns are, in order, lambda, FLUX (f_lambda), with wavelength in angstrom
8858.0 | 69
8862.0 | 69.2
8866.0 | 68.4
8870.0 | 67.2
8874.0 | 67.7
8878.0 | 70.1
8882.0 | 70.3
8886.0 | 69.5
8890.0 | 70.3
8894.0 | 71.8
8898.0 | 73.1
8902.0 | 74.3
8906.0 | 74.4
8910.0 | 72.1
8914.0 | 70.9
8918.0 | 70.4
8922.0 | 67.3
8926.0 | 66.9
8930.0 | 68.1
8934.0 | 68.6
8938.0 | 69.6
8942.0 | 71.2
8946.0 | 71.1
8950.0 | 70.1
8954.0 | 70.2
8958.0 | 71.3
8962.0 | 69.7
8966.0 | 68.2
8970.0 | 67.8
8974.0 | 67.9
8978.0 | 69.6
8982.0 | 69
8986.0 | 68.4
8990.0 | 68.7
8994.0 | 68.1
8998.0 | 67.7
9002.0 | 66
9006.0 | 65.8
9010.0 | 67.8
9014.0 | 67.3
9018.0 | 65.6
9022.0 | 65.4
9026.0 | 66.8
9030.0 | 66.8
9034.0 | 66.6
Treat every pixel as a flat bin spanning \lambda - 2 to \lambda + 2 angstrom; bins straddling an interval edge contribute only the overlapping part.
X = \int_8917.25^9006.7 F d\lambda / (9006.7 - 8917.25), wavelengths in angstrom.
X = 68.8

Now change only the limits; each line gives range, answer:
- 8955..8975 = 69.1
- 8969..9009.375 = 67.9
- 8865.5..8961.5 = 70.2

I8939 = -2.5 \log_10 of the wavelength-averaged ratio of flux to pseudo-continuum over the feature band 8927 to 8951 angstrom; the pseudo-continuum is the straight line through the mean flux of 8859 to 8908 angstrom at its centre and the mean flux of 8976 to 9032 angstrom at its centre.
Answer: -0.01 mag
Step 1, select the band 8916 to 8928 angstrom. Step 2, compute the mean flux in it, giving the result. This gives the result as 68.2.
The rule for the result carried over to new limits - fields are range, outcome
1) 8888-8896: 71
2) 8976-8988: 69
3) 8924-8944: 68.9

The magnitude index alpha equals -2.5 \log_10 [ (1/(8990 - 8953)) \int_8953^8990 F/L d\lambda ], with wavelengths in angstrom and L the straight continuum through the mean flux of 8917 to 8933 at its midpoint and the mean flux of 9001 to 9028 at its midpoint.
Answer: -0.03 mag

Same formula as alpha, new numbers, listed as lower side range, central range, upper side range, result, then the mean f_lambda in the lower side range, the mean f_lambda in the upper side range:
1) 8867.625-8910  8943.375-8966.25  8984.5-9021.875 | -0.02 mag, 70.9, 67.2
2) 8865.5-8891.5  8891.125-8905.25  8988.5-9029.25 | -0.07 mag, 69.1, 66.9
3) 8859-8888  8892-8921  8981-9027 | -0.06 mag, 68.9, 67.2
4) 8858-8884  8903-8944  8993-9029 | -0.03 mag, 68.8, 66.7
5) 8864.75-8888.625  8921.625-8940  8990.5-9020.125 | 0.00 mag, 68.9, 67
